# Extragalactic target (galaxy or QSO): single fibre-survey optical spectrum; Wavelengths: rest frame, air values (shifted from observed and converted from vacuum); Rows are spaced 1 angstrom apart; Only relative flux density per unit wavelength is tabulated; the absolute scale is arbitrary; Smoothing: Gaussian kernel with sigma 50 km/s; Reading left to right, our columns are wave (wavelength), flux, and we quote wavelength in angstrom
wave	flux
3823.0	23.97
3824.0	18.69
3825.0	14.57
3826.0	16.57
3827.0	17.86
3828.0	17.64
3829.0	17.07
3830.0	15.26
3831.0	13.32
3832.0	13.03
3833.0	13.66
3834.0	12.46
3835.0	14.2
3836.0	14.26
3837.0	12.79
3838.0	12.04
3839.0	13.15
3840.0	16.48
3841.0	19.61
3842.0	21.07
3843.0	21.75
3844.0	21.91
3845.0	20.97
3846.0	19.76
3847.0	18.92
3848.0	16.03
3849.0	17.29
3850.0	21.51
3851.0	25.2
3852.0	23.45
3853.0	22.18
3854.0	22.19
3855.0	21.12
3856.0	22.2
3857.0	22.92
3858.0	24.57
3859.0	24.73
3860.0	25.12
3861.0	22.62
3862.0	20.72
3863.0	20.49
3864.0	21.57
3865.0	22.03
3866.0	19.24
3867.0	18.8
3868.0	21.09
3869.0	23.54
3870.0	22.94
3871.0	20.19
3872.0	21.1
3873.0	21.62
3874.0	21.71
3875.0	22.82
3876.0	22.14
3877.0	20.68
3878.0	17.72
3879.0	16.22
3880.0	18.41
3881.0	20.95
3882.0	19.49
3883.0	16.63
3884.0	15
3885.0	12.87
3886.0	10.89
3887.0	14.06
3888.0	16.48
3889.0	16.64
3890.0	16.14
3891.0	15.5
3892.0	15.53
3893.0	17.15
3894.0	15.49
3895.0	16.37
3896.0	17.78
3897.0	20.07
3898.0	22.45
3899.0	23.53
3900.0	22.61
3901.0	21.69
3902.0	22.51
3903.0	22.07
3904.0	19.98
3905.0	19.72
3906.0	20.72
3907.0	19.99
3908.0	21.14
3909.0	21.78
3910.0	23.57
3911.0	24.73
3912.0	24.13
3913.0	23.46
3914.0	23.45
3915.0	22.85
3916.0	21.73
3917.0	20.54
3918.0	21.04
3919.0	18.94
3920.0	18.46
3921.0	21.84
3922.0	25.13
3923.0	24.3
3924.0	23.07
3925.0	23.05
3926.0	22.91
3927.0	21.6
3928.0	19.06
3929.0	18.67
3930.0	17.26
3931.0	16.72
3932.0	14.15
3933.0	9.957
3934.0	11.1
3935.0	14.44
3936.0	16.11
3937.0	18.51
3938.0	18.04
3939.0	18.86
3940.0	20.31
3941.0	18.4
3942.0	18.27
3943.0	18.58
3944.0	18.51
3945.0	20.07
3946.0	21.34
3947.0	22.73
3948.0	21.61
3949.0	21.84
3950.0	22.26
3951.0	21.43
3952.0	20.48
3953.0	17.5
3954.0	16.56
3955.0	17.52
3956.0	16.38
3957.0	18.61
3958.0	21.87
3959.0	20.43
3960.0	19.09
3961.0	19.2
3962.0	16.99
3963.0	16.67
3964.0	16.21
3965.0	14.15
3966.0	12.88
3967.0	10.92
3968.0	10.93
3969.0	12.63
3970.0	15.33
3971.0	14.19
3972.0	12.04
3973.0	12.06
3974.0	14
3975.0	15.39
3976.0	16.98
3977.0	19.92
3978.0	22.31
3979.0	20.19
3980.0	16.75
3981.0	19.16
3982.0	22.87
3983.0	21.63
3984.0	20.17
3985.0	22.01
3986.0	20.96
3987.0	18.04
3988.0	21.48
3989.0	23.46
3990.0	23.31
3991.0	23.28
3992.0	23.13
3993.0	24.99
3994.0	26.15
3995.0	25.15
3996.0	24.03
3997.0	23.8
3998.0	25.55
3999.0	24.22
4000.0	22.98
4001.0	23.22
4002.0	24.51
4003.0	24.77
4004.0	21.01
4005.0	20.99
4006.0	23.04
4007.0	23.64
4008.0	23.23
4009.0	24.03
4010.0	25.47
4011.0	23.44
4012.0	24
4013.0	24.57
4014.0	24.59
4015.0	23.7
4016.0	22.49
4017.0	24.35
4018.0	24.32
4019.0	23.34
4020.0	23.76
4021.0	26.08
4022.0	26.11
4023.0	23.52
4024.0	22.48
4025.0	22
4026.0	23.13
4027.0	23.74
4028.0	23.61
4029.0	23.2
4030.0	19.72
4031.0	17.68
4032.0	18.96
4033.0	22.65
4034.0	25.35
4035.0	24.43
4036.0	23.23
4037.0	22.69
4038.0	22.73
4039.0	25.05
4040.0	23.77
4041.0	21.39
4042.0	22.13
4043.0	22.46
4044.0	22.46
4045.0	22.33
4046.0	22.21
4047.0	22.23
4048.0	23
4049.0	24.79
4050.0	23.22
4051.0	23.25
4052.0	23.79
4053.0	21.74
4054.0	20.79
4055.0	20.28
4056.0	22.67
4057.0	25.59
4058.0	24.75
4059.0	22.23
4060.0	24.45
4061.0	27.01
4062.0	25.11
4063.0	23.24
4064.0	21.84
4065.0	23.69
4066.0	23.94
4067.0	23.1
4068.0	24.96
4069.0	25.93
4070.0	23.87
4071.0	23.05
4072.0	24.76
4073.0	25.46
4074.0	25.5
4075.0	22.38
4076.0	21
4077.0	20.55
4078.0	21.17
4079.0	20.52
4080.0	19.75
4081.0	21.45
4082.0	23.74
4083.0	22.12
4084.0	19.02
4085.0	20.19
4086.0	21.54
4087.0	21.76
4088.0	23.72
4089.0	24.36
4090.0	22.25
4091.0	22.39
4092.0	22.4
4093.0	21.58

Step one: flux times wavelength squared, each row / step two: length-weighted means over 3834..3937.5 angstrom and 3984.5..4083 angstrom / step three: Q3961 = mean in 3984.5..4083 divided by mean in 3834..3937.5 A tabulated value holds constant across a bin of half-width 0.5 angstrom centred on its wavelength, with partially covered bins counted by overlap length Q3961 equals 1.3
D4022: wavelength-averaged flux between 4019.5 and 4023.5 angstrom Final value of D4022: 24.9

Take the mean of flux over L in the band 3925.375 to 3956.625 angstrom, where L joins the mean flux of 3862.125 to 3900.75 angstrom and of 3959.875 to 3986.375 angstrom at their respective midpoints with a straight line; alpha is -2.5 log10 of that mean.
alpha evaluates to -0.05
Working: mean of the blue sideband 18.9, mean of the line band 18.4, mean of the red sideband 16.8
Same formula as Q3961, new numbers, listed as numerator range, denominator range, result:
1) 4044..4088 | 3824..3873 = 1.33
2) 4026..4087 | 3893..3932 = 1.16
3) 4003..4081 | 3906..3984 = 1.29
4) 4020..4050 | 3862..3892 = 1.32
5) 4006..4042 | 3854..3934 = 1.24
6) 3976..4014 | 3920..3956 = 1.22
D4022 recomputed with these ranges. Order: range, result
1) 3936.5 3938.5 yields 18.3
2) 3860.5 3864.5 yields 21.4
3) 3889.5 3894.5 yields 16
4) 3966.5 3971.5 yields 12.8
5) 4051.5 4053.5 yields 22.8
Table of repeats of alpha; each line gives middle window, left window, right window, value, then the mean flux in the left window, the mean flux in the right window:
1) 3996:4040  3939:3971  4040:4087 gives -0.13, 18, 22.8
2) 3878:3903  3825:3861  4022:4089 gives 0.11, 18.6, 22.8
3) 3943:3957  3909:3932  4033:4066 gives 0.11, 21.5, 23.2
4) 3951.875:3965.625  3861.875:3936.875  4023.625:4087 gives 0.17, 19.6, 22.8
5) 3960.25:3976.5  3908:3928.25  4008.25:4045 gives 0.49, 22.3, 23.2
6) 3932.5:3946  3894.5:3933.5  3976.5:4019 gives 0.24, 20.8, 22.9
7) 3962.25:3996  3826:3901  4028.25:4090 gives 0.15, 18.9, 22.8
